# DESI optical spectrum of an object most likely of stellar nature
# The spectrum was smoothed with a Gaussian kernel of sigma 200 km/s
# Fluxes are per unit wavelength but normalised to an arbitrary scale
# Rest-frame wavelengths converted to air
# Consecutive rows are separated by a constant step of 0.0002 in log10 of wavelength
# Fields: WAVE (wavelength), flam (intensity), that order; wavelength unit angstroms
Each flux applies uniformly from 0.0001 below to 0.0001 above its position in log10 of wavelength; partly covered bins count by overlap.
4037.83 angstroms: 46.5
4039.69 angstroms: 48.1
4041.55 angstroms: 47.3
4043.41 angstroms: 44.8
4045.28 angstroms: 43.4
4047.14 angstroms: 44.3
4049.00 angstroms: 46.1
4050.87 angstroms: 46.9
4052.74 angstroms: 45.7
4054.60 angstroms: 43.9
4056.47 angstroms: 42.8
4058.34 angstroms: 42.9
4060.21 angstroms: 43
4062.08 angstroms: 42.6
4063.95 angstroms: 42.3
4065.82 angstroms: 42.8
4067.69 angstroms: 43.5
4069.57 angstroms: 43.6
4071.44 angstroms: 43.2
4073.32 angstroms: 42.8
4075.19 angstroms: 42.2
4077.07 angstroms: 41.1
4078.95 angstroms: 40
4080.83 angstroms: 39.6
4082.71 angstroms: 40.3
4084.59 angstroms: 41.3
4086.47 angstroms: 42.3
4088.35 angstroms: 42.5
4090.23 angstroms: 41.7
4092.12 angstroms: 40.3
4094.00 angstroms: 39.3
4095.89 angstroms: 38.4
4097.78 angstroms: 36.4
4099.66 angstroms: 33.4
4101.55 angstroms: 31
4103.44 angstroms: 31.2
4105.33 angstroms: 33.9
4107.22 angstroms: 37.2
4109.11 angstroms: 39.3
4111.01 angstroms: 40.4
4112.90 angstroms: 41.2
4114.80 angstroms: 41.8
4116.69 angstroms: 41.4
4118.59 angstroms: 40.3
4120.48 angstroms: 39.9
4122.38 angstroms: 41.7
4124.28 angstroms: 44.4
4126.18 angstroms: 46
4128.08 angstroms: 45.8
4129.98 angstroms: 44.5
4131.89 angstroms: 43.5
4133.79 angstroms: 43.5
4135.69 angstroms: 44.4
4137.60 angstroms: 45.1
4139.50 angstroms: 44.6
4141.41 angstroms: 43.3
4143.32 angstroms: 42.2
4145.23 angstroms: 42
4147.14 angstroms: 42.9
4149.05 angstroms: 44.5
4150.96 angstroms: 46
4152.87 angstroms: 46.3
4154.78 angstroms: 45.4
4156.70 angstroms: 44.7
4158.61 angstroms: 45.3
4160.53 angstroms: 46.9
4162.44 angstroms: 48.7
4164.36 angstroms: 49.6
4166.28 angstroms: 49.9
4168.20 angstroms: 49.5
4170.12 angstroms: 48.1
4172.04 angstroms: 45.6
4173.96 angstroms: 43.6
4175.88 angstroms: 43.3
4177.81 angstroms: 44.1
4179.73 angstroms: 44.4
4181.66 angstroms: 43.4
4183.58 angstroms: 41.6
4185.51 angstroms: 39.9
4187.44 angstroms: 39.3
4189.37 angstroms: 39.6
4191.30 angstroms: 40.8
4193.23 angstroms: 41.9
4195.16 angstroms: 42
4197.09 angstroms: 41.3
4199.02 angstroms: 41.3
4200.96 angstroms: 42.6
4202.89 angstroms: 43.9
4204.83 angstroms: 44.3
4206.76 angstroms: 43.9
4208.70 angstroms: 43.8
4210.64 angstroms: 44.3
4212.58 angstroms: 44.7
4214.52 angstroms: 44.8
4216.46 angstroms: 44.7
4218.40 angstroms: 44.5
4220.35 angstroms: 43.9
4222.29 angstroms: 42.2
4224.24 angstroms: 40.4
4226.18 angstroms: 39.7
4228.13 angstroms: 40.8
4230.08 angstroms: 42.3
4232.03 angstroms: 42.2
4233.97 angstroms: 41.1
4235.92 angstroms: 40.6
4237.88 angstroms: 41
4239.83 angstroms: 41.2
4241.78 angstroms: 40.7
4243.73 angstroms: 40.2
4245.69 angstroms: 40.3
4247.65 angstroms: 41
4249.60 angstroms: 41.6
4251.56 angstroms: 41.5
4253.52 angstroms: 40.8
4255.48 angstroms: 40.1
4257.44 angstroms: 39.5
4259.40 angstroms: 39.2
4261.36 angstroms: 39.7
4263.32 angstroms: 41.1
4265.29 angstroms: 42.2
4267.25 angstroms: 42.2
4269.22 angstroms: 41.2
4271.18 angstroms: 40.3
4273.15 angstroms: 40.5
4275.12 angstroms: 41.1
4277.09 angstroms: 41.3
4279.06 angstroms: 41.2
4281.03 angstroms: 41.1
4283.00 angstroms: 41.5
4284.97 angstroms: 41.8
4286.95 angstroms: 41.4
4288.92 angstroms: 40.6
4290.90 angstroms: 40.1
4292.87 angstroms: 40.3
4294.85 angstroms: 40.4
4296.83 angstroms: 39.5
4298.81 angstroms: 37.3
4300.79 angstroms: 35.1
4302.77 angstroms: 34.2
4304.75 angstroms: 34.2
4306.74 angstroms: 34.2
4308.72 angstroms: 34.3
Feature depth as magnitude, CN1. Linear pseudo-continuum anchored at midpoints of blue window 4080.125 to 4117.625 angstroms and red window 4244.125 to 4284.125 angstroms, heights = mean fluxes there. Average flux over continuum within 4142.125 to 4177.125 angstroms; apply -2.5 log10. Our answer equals -0.16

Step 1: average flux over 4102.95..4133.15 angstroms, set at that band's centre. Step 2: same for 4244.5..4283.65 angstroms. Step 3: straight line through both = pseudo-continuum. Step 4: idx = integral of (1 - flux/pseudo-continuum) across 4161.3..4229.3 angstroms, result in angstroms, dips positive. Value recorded -4.5 angstroms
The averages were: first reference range 41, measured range 43.6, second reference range 40.9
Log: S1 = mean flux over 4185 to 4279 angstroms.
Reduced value 41.6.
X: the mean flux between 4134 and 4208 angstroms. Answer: 44.1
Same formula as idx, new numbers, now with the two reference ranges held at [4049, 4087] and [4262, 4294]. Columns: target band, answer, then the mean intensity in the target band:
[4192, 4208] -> -0.4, 42.7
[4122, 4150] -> -1.2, 43.9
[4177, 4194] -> 0.1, 41.6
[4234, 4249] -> 0.2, 40.8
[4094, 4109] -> 2.6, 35.1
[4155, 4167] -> -1.5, 47.3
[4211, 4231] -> -0.6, 42.8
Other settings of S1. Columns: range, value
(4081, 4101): 39.4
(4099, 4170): 42.9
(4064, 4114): 39.6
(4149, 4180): 46.3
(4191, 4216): 43.2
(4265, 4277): 41.2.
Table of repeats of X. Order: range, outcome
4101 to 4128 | 39.6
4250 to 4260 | 40.3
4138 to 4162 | 44.6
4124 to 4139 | 44.7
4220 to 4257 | 41.1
